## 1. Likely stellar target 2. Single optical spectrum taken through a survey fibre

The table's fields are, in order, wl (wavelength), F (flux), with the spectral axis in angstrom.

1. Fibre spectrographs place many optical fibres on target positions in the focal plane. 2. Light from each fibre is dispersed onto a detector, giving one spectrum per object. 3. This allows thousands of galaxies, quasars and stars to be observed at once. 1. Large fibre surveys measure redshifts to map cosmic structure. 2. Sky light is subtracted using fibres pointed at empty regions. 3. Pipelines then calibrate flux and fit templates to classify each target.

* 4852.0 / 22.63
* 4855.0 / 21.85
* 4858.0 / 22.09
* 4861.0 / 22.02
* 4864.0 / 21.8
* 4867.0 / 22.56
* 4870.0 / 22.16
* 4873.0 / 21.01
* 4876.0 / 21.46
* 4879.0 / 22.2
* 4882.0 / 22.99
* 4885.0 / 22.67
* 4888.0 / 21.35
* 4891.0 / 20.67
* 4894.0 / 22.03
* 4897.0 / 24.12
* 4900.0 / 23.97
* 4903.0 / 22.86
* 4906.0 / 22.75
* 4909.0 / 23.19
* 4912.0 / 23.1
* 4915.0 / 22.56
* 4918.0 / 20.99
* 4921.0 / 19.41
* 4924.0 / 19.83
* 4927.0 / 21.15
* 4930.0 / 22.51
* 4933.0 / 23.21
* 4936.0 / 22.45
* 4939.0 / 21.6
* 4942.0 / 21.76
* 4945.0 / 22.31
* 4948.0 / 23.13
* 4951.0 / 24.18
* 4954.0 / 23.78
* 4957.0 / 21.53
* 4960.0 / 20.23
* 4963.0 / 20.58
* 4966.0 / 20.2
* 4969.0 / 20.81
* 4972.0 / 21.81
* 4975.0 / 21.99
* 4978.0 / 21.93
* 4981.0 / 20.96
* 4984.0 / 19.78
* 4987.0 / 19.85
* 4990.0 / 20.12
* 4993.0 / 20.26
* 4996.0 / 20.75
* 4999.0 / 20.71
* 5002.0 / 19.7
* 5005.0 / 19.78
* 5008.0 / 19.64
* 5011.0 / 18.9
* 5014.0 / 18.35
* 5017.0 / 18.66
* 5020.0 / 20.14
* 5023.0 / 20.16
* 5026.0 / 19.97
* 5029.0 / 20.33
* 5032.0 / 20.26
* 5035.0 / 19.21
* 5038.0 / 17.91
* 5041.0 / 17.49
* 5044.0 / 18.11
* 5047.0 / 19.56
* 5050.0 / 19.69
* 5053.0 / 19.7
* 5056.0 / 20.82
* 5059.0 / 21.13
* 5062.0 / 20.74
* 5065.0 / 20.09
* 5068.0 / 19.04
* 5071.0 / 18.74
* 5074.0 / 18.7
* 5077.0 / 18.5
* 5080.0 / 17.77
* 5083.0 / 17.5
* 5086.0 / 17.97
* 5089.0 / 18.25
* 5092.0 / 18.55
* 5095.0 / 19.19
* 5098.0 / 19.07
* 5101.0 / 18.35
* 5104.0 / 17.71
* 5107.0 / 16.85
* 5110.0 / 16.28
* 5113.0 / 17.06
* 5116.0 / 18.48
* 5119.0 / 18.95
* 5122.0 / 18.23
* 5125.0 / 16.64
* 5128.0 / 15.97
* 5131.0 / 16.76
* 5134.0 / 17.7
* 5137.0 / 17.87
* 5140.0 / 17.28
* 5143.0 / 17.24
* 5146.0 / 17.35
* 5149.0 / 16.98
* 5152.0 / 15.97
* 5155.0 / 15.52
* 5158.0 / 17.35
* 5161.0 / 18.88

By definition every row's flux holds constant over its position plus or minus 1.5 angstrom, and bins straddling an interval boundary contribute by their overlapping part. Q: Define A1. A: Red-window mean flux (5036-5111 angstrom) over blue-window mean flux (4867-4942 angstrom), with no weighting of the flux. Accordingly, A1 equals 0.8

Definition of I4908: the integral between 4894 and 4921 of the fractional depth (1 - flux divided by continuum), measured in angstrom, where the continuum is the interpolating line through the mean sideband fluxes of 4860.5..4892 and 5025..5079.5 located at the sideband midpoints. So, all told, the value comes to -1.5 angstrom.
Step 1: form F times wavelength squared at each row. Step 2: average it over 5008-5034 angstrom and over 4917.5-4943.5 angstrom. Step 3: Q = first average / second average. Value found 0.9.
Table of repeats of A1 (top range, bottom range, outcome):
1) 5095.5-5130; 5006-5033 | 0.90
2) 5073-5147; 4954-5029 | 0.87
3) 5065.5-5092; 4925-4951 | 0.82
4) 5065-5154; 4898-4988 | 0.81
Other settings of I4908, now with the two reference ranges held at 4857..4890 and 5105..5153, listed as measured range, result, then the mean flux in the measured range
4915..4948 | -1.14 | 21.6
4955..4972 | -0.45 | 20.9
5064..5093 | -0.47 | 18.5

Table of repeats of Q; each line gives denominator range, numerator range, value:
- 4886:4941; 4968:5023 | 0.95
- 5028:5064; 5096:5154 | 0.92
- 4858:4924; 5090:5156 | 0.87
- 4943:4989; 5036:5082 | 0.92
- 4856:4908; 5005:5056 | 0.92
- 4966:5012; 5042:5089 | 0.96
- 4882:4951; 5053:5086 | 0.92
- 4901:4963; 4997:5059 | 0.92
